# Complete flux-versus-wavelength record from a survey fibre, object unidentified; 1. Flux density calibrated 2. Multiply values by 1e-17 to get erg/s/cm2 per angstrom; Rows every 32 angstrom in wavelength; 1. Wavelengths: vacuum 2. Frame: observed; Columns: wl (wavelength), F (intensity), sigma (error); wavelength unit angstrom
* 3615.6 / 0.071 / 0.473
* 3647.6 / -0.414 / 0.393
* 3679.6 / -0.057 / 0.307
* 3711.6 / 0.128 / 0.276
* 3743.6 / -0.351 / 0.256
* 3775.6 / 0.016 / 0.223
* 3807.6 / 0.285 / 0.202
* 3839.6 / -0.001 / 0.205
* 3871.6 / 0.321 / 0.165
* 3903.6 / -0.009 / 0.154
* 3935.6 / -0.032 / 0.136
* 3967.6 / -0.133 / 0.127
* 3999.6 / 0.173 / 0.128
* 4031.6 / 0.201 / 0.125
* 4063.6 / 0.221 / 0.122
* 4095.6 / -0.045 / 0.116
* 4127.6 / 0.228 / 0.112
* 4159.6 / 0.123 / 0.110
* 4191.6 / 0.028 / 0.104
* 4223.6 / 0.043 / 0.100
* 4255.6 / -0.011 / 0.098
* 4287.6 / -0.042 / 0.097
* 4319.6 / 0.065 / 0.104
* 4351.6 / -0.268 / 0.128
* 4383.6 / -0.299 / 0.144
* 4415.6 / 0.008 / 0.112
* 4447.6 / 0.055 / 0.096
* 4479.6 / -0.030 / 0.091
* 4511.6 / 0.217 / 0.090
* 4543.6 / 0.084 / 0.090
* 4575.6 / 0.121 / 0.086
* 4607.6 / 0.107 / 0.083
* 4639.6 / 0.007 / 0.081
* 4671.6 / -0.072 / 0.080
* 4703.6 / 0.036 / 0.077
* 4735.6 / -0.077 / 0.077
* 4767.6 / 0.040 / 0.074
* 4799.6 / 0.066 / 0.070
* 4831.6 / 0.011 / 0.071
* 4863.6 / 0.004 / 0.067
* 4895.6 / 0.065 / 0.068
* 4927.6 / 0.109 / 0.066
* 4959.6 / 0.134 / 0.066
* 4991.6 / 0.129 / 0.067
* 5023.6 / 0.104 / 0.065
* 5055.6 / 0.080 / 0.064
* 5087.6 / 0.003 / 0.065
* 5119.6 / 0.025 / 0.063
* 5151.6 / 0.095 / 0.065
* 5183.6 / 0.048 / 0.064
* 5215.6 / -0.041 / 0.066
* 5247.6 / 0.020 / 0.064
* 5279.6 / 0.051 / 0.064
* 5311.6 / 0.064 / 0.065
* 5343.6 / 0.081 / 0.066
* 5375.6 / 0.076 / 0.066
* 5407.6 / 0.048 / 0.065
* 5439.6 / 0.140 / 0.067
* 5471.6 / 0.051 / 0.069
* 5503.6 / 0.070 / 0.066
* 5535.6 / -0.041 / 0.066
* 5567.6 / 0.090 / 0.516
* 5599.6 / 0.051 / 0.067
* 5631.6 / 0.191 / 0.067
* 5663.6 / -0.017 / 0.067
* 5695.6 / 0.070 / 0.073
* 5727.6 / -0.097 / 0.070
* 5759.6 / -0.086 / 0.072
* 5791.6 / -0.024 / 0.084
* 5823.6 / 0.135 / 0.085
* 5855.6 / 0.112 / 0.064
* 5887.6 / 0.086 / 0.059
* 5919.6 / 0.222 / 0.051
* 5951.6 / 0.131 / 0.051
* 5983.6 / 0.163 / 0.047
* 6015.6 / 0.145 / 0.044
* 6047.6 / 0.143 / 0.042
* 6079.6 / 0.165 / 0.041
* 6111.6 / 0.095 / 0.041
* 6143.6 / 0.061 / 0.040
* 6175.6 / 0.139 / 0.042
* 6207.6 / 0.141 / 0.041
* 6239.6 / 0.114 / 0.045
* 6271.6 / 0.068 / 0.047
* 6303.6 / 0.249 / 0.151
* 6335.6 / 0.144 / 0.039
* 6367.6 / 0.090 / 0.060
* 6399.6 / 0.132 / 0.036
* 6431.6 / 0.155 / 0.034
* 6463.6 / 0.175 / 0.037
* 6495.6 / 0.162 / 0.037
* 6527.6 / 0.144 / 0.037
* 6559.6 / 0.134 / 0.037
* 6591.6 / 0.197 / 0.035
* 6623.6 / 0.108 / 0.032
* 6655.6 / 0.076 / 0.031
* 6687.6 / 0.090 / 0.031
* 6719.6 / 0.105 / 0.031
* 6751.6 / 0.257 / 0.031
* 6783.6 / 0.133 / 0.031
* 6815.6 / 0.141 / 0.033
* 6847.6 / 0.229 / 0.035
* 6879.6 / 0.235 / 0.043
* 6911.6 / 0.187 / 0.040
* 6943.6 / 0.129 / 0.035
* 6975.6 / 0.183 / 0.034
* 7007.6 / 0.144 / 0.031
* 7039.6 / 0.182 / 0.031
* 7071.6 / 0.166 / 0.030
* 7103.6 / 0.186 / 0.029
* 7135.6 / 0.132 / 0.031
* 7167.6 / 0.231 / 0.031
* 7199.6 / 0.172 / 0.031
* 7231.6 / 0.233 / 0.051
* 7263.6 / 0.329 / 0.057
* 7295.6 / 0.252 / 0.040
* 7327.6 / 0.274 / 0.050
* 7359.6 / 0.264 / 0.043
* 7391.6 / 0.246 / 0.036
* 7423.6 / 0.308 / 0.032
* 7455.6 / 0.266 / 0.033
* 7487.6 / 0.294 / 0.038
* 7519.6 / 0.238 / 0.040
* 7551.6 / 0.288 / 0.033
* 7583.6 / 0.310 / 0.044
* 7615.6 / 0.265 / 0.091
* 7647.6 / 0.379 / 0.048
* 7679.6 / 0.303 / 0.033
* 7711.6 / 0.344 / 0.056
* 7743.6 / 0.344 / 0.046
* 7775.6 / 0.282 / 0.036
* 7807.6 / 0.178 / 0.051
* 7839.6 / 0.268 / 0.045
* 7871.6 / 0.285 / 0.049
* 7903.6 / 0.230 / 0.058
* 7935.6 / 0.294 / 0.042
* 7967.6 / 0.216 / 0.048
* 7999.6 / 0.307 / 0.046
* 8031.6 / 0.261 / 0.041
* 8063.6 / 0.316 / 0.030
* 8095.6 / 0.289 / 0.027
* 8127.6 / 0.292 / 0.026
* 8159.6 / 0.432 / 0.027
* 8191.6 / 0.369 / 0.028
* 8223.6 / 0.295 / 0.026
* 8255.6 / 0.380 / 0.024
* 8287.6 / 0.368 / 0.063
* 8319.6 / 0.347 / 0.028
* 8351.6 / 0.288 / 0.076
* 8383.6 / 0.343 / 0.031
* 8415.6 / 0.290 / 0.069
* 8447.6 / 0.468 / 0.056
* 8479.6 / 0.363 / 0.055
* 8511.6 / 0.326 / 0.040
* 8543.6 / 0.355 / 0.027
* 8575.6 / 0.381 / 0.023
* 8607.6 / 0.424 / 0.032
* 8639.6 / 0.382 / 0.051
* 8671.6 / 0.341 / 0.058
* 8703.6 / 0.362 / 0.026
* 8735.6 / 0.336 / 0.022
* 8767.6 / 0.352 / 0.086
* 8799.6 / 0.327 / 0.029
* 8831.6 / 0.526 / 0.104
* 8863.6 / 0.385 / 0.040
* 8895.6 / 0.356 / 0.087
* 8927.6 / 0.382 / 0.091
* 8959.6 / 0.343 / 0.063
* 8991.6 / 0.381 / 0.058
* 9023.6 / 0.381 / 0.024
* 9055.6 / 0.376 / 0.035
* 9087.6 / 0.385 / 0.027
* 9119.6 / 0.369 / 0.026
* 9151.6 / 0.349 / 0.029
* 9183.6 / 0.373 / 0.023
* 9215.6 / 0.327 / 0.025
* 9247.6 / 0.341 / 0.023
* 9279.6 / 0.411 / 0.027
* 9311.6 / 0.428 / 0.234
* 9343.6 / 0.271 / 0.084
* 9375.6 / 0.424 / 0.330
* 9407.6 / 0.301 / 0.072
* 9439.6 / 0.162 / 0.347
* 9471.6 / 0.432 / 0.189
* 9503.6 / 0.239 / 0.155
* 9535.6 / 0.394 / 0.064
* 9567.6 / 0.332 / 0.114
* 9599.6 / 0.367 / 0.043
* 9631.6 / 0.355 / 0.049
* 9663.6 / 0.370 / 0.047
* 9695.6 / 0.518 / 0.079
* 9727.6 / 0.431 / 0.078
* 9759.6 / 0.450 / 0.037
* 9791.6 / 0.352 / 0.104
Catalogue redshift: 0.81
